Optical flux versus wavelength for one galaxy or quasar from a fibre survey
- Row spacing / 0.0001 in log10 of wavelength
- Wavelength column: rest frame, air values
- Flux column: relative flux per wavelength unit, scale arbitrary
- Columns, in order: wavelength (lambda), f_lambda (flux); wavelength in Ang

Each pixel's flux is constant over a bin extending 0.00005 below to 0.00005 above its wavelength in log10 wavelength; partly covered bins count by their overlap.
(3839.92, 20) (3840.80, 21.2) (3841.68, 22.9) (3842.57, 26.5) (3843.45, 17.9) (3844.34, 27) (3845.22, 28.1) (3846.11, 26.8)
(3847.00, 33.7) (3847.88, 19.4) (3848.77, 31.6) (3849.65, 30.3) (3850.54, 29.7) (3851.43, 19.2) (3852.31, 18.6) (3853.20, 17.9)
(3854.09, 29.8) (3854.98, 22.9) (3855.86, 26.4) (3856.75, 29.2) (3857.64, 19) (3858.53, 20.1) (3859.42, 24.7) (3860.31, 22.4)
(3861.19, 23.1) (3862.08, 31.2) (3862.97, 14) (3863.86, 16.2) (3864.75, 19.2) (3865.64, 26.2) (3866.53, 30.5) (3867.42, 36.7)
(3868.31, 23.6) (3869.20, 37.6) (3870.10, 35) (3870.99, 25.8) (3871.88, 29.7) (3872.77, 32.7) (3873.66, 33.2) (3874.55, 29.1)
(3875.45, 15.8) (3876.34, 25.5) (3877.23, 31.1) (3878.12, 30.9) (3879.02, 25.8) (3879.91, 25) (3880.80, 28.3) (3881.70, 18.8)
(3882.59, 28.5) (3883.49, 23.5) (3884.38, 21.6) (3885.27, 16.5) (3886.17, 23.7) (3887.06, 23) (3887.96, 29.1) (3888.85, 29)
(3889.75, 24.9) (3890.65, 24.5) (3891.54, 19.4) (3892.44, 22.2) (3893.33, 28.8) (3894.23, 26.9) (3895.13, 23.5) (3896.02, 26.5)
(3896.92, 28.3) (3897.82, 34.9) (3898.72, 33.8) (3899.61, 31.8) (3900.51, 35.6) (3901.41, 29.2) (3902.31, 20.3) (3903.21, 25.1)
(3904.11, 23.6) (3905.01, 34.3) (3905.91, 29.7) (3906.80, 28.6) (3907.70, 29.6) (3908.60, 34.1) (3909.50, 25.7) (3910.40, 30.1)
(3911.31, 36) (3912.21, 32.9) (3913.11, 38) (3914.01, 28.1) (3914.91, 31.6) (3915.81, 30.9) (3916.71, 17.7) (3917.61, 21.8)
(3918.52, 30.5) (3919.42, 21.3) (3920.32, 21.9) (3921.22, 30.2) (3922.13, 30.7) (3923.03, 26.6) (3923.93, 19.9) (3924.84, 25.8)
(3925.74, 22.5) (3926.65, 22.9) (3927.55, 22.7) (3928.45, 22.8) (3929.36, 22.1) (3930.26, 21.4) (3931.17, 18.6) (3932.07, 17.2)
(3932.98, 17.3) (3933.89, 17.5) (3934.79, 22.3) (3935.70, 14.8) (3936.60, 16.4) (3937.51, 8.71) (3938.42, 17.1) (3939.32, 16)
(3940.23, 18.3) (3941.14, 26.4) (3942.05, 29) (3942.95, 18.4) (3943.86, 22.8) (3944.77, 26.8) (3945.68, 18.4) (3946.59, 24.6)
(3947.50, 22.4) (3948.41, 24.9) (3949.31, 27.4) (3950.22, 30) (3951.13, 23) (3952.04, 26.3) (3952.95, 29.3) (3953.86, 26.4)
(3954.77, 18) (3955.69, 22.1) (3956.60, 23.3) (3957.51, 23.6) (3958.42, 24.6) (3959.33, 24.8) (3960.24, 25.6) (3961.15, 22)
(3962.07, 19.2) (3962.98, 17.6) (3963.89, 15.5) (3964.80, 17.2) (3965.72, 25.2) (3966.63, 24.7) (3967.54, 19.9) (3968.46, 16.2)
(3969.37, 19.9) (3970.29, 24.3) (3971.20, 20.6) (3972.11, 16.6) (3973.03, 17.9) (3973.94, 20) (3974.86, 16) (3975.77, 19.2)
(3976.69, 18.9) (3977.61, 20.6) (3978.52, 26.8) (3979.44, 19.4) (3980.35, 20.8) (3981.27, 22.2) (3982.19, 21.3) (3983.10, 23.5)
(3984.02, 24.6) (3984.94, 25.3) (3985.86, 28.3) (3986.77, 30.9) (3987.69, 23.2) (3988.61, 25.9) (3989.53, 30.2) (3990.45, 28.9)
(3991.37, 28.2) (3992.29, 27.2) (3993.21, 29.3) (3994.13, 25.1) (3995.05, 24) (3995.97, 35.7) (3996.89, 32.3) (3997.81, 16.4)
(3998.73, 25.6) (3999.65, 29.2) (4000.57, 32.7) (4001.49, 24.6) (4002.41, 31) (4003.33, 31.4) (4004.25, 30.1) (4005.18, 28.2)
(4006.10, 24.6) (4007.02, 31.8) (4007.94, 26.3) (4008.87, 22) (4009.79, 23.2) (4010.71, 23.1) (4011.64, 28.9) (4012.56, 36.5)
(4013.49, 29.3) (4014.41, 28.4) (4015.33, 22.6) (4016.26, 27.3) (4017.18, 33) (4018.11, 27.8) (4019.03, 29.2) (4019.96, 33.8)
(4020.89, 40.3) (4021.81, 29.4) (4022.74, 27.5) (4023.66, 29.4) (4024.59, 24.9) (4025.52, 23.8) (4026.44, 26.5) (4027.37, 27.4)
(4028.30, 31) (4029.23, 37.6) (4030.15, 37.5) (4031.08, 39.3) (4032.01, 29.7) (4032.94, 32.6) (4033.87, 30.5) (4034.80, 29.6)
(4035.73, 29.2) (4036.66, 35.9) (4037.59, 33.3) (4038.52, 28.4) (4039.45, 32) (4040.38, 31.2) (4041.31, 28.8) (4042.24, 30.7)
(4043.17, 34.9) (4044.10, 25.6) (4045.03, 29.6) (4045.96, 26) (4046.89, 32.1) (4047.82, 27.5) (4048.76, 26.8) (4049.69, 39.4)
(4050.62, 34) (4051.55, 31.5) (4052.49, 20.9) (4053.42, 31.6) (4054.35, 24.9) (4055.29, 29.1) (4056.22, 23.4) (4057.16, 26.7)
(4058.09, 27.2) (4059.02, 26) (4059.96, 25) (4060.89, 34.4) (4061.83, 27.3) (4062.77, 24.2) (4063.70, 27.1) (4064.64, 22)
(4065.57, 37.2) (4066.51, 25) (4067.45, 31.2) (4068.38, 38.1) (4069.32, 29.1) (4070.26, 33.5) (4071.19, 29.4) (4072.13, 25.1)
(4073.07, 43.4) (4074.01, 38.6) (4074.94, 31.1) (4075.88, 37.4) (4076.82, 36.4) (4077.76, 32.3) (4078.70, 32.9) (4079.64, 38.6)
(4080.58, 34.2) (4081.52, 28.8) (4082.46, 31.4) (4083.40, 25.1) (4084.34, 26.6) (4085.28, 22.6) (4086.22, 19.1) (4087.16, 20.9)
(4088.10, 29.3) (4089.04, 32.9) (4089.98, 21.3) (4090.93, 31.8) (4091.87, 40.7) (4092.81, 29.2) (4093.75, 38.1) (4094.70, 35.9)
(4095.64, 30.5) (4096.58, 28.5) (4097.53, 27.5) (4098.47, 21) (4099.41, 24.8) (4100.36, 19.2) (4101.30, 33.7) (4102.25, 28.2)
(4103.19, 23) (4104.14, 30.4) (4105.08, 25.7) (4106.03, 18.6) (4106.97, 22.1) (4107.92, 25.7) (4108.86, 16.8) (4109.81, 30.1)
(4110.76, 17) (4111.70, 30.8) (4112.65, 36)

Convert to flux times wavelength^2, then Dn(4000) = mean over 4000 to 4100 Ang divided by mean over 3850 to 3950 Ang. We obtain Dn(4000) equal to 1.28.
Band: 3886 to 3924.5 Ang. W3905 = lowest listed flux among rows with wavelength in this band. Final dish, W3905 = 17.7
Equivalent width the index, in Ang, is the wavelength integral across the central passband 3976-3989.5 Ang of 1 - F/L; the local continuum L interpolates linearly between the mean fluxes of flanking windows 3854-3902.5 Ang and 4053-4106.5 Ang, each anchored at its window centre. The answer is 1.9 Ang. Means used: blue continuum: 26.3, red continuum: 29.2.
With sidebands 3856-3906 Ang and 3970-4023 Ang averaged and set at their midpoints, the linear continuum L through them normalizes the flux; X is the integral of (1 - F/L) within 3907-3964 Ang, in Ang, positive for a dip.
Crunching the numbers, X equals 5.49 Ang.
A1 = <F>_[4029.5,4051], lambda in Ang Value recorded 31.6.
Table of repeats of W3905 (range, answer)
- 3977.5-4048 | 16.4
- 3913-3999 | 8.71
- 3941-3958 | 18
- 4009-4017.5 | 22.6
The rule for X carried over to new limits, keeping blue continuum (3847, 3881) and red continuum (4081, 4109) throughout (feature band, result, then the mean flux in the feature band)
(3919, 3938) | 3.78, 21.1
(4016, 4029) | -1.34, 29.6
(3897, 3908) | -1.43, 29.7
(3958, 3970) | 2.50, 21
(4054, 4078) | -2.86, 30.2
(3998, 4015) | -0.77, 27.9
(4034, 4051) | -2.49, 30.8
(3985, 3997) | -0.69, 28.2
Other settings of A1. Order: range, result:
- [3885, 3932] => 26.7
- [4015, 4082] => 30.6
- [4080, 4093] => 28.2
